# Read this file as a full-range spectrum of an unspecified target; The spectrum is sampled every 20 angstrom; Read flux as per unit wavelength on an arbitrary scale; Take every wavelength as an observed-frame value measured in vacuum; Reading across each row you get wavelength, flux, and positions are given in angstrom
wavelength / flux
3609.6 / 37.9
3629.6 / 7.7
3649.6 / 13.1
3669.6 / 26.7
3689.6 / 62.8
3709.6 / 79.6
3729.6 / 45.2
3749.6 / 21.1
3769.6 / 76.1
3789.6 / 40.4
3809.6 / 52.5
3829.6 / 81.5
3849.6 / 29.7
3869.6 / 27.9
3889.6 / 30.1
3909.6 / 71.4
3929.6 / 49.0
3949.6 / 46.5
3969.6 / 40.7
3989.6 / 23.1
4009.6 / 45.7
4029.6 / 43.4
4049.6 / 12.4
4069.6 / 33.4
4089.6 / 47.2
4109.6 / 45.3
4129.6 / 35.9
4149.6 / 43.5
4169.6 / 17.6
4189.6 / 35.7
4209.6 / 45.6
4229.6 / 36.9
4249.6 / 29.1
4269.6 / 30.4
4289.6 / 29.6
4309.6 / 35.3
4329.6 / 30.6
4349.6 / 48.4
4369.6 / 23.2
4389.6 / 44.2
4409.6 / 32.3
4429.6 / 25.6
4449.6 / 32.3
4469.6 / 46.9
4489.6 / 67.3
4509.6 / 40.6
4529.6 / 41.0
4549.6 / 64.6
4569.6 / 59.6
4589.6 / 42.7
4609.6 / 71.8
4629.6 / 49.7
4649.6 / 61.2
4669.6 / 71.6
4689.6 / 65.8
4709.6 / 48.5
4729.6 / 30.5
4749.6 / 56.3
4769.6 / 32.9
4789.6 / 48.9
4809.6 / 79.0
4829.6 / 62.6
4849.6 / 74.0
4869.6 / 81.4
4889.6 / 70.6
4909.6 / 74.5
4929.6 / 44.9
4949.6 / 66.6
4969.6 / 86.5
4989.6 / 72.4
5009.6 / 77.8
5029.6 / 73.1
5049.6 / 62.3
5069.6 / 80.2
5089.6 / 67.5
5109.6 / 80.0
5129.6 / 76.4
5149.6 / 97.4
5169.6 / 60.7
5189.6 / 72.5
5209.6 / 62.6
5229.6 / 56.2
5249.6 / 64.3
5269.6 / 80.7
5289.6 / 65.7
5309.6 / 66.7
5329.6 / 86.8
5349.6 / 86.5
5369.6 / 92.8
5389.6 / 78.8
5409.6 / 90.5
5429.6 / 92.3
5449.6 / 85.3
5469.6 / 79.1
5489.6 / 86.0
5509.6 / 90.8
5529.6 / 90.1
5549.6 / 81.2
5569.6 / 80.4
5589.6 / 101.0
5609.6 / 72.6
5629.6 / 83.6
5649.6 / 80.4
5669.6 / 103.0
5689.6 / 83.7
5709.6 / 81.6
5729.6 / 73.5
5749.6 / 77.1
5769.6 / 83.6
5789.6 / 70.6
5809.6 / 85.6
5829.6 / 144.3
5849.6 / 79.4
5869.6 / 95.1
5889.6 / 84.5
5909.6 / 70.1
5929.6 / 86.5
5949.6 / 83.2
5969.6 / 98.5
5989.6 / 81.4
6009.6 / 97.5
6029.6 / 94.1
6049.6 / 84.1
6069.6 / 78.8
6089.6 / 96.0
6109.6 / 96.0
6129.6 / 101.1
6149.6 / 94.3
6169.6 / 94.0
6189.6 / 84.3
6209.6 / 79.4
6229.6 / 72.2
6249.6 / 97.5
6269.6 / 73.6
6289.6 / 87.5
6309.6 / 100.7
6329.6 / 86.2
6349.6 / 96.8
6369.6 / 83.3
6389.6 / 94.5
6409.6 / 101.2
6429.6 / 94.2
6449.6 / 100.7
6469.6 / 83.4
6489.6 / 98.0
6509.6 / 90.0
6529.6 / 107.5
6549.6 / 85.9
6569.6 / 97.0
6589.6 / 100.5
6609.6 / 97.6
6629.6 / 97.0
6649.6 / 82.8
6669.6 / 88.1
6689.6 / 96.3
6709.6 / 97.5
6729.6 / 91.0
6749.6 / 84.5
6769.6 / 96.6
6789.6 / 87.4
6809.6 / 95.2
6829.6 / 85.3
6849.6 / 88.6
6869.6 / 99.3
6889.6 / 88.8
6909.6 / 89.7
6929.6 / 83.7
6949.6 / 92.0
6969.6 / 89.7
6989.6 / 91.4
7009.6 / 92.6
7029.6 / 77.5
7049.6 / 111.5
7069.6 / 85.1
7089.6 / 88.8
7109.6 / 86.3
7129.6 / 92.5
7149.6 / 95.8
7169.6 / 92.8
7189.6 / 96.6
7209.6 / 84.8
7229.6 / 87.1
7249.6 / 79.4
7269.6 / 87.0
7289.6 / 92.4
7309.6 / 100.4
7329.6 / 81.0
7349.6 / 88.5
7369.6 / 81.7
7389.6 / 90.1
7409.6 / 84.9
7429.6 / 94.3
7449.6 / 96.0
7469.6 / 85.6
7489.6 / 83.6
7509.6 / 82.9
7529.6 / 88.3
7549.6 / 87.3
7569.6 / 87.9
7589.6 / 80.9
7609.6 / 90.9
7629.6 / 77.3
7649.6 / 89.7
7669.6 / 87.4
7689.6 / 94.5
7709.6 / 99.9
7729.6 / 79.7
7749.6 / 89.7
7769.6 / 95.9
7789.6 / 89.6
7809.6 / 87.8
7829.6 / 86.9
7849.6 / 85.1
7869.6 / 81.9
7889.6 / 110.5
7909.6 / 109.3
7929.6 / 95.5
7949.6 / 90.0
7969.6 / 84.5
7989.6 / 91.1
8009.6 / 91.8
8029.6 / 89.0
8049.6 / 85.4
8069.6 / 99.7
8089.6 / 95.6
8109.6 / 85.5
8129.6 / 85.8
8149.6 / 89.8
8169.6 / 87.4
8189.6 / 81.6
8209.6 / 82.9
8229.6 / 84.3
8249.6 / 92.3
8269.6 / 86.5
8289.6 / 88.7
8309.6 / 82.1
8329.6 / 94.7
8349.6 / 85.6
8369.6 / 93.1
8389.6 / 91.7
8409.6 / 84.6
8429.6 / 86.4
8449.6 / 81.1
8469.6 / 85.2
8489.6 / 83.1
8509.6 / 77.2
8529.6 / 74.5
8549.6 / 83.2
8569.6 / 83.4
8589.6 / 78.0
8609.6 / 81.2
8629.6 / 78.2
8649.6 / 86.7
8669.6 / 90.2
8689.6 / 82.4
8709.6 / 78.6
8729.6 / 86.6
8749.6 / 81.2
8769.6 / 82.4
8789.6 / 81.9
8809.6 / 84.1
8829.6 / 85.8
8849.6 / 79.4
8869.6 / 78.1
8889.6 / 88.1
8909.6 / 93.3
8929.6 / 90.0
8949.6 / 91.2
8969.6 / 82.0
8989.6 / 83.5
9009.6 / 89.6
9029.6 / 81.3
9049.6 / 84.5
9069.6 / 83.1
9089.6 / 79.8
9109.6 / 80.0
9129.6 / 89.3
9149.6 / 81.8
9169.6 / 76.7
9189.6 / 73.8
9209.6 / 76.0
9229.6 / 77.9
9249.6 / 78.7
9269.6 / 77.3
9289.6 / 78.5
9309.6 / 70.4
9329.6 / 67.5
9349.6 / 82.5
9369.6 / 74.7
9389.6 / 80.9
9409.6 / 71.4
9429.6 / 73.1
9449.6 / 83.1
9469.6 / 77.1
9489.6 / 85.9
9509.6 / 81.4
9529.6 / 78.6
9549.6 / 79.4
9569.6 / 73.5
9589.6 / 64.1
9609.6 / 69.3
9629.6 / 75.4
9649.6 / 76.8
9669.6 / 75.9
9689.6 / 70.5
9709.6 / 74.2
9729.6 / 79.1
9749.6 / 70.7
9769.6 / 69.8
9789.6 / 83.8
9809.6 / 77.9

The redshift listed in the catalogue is 0.20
